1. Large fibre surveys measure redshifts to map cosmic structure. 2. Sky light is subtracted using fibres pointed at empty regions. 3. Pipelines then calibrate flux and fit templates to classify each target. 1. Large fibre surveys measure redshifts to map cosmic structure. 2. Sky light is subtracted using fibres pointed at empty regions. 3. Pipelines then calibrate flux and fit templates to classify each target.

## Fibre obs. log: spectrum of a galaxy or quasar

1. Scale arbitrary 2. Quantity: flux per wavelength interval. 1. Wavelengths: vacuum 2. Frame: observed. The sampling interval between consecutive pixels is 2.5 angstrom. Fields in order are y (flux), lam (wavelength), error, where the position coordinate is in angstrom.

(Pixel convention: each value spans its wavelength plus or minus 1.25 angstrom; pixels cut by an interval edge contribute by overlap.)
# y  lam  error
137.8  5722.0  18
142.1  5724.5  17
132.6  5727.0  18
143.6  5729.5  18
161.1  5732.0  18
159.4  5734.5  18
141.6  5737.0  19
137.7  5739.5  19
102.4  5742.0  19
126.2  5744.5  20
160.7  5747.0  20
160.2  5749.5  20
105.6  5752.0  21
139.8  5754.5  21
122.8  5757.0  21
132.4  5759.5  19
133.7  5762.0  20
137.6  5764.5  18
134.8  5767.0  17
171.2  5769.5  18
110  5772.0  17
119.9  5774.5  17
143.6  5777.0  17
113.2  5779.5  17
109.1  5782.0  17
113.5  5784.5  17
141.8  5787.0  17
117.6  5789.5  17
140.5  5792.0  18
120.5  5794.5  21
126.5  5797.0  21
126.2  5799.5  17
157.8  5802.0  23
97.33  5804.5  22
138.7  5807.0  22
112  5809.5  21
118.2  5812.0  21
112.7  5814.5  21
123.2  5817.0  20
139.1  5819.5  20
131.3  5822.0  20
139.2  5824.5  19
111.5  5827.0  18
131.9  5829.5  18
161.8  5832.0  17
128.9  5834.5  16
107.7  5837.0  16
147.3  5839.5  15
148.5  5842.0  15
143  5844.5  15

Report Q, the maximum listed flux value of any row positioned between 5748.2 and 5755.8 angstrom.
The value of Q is 160.2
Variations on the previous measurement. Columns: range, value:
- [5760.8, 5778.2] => 171.2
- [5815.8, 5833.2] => 161.8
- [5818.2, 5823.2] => 139.1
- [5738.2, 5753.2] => 160.7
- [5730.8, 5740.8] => 161.1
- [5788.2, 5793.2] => 140.5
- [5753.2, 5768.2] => 139.8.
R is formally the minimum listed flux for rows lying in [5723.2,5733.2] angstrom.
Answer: 132.6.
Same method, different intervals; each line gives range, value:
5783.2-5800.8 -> 113.5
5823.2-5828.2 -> 111.5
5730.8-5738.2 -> 141.6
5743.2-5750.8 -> 126.2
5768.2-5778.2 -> 110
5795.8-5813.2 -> 97.33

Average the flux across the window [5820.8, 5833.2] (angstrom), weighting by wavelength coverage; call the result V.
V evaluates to 135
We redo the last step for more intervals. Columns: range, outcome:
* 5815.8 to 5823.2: 131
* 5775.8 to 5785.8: 120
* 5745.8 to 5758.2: 138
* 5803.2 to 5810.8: 116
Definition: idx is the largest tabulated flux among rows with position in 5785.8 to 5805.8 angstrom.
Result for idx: 157.8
